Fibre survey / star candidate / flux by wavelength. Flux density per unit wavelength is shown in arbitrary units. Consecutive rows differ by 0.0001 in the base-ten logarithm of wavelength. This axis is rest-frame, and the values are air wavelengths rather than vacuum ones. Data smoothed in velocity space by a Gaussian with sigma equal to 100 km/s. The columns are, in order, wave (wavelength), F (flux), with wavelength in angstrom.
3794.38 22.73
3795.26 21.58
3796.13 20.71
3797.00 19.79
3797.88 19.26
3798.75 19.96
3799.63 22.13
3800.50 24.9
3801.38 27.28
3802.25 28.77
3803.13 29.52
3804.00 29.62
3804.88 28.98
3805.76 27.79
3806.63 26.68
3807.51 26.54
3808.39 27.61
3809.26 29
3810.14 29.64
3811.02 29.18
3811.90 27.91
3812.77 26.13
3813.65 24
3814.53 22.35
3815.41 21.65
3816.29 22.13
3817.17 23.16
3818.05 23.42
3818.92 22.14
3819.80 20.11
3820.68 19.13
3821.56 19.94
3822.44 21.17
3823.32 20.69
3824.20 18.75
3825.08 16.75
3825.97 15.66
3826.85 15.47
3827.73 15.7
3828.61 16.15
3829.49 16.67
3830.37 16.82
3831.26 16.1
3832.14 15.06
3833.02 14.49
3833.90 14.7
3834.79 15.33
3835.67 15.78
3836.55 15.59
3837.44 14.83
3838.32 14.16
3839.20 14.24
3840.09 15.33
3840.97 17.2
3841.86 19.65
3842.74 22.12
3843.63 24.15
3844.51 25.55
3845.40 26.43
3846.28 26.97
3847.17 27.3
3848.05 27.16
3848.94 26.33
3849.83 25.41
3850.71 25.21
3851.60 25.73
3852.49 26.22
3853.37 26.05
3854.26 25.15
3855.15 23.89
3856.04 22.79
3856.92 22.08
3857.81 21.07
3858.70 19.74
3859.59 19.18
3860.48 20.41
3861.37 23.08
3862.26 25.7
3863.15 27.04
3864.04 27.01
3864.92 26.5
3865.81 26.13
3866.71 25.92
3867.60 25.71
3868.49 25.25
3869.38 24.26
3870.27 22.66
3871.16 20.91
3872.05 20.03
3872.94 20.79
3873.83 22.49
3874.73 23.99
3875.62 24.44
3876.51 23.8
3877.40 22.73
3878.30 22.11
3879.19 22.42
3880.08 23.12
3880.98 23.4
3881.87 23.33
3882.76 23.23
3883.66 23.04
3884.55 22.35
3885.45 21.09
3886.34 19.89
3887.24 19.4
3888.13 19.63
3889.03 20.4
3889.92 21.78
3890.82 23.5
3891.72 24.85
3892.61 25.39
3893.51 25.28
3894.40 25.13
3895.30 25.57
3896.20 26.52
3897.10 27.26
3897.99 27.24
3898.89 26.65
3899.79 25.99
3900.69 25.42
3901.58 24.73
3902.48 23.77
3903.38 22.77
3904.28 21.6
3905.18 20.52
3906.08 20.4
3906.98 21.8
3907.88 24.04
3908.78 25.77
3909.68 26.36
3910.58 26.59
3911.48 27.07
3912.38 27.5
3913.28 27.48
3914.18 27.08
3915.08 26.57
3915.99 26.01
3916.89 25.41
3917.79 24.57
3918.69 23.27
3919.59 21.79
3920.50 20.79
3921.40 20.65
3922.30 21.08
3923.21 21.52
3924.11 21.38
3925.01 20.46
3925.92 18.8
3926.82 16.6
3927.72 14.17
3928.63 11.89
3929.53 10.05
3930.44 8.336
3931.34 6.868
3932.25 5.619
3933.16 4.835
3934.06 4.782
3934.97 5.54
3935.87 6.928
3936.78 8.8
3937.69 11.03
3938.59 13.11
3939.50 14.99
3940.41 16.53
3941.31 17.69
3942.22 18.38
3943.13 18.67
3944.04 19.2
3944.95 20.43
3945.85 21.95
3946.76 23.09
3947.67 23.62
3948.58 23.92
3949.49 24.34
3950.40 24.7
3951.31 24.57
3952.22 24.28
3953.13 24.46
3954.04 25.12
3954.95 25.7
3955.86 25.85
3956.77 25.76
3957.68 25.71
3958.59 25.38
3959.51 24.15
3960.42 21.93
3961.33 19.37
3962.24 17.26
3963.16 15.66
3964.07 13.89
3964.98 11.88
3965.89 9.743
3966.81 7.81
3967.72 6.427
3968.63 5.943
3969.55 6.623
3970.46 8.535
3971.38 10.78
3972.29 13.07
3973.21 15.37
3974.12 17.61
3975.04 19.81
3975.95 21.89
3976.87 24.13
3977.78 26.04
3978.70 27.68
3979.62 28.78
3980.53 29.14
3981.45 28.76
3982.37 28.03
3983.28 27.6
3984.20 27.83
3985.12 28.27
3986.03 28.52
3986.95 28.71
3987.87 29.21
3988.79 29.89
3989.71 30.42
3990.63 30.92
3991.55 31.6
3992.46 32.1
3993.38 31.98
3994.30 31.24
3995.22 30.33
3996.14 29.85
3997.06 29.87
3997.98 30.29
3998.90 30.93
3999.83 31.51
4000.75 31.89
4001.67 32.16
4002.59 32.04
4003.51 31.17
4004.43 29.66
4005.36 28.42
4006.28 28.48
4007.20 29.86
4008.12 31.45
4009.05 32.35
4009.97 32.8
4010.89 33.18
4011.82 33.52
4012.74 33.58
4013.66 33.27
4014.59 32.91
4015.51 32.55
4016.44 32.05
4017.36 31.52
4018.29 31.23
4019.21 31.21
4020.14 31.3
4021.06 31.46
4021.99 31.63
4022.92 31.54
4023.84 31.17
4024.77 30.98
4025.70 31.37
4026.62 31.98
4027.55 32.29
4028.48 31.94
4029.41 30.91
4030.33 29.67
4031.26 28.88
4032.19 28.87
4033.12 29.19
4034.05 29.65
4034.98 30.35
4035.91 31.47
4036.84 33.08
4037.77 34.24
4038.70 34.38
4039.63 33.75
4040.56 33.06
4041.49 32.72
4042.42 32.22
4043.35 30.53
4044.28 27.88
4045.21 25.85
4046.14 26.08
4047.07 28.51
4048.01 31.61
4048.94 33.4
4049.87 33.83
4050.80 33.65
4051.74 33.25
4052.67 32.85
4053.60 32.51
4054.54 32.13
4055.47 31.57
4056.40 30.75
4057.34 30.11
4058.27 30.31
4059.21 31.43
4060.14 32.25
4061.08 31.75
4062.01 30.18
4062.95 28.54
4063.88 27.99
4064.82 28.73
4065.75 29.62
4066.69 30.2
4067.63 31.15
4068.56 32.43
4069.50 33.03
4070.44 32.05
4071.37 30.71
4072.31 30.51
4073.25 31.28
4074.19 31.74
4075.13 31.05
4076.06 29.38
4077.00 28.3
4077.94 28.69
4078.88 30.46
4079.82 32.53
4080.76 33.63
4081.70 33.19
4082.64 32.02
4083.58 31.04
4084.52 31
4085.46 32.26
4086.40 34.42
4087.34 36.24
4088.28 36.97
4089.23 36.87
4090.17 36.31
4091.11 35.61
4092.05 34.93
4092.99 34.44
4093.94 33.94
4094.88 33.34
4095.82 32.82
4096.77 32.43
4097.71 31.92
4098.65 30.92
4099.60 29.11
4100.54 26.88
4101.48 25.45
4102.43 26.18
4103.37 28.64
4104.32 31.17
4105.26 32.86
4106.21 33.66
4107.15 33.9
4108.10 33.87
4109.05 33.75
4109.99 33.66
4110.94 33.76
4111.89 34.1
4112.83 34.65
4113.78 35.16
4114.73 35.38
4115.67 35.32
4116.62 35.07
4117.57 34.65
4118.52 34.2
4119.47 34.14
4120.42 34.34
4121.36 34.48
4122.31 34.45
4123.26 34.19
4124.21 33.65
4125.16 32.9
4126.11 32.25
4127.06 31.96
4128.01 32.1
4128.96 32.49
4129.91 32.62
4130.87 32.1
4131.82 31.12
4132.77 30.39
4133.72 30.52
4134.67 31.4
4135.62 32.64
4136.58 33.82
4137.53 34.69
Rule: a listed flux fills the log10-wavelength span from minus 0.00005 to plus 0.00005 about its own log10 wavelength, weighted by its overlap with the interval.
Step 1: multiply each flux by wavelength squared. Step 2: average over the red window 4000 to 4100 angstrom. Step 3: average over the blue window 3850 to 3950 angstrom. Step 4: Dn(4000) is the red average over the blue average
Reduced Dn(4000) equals 1.59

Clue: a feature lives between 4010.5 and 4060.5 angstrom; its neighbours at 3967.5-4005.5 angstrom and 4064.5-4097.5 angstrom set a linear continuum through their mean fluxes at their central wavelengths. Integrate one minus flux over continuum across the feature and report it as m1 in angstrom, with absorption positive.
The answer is -4.1 angstrom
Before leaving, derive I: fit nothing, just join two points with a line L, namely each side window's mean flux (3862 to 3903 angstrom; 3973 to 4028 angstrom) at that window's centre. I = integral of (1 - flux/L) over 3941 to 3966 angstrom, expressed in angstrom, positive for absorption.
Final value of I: 5.4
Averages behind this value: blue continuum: 23.9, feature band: 21.5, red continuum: 29.9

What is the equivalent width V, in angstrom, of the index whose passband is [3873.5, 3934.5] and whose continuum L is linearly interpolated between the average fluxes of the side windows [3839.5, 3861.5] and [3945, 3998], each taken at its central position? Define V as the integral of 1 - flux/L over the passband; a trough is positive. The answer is 4.0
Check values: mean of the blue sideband 23.3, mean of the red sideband 23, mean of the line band 21.7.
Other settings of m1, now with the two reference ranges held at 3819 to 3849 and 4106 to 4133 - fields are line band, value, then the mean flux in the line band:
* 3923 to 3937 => 7.2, 11.5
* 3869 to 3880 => -0.9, 22.6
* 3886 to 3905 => -1.6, 23.9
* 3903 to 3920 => -1.3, 24.6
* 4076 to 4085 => 0.1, 31.1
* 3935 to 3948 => 4.3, 16.3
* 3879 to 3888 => -0.3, 22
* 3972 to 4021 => -3.6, 29.3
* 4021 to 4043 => -1.8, 31.5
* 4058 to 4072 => 0.0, 30.7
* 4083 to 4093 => -0.8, 34.5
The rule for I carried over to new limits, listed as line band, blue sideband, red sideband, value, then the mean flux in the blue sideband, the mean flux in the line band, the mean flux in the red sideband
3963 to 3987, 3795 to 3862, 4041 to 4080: 7.42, 22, 19.1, 30.8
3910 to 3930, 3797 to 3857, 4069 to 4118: 2.97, 22.1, 21.9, 32.5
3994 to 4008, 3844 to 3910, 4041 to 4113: -0.89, 23.9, 30.5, 31.7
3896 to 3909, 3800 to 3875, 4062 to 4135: 0.36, 22.5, 24.2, 32.3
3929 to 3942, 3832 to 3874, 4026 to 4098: 8.08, 22.1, 9.83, 31.7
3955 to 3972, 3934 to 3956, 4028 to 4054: 4.09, 18.9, 15.9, 31.2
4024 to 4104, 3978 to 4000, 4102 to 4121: 1.39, 29.7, 31.4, 33.5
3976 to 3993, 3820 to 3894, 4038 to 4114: -0.67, 21.5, 28.6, 31.8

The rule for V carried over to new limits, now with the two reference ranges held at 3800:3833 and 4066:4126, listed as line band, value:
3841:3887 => 1.3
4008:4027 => -1.4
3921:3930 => 3.0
